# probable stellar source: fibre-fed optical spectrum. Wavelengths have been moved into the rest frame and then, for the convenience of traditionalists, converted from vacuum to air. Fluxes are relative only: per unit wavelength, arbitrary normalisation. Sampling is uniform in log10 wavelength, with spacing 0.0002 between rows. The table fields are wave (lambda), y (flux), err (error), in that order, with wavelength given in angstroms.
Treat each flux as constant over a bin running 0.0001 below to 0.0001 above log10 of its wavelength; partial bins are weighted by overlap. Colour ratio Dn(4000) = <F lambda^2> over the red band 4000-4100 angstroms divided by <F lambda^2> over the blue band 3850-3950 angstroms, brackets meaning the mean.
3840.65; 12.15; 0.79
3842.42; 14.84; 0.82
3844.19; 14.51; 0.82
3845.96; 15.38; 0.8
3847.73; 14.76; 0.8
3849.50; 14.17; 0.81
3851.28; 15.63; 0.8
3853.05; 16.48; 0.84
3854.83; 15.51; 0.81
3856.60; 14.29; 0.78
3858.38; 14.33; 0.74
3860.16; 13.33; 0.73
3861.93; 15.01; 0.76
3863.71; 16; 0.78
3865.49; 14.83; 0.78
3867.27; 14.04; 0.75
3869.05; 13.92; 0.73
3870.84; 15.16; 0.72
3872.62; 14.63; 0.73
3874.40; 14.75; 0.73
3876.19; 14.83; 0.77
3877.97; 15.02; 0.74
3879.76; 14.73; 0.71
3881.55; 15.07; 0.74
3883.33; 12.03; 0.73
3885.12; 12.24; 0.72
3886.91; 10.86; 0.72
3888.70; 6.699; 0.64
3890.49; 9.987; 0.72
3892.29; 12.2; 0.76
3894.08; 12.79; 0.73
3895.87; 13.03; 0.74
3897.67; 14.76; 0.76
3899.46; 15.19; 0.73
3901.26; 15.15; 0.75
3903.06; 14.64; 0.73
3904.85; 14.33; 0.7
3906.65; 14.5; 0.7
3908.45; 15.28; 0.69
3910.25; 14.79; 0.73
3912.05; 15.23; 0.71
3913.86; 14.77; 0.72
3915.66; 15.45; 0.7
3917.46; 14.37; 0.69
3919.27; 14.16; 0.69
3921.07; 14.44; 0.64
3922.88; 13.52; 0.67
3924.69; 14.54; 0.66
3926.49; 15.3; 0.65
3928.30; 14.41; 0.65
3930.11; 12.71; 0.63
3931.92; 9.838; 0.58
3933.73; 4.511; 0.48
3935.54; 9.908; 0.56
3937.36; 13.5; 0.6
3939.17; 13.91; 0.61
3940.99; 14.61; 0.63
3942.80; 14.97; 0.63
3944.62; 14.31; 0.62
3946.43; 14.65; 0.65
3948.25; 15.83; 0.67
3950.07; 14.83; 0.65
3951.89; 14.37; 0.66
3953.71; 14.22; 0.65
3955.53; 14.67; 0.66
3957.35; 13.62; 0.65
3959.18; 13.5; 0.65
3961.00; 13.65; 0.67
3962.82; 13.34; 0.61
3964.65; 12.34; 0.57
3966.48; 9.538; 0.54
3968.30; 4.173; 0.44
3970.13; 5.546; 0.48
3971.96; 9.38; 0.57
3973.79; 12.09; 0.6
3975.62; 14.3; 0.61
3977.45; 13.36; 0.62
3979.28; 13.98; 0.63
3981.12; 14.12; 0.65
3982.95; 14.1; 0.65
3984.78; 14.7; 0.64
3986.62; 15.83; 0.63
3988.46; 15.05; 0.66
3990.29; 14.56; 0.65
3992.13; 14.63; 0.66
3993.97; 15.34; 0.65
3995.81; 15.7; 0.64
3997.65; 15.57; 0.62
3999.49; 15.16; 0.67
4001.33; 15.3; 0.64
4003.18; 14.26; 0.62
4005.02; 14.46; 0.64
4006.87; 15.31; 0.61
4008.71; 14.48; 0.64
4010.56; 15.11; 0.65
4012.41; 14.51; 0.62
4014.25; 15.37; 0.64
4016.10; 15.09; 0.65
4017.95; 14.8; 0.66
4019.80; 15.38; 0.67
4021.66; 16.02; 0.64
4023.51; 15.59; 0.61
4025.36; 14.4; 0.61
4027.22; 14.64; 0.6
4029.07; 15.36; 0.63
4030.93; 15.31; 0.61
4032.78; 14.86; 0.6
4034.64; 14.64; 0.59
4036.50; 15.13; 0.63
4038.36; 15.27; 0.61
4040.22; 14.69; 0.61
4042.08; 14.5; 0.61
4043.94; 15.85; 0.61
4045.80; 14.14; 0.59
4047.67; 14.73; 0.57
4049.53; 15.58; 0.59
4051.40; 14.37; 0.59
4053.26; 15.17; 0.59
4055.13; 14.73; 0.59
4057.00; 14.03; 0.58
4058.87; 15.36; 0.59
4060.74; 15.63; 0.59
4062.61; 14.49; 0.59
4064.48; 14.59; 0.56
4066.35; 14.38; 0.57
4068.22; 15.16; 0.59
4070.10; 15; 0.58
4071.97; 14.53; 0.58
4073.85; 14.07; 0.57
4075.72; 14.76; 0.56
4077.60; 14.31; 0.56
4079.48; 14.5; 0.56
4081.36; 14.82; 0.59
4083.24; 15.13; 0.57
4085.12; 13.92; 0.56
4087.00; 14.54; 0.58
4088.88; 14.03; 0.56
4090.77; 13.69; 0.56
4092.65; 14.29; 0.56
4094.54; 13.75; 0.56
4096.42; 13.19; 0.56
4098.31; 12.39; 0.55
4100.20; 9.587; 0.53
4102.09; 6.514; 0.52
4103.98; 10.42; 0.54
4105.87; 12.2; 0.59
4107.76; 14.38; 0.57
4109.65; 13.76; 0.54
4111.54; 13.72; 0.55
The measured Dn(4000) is 1.14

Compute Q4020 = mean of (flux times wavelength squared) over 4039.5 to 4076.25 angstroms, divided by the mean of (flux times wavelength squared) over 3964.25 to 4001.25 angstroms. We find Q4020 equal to 1.2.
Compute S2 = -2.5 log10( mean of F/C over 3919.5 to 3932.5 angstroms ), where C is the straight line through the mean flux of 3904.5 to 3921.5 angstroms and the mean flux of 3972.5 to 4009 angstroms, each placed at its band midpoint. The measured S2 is 0.081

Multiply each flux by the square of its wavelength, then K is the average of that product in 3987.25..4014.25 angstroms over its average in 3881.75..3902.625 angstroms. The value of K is 1.3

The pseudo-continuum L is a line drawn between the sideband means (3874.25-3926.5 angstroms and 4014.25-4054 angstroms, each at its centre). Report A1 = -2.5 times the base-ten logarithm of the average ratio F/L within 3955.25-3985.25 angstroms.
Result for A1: 0.20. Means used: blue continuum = 13.8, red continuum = 15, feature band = 12.1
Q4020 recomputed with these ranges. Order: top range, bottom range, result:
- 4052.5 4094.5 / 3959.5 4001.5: 1.16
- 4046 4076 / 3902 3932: 1.10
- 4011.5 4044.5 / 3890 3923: 1.13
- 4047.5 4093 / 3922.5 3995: 1.19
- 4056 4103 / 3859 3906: 1.12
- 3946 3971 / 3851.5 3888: 0.91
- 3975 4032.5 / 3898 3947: 1.12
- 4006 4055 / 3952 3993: 1.21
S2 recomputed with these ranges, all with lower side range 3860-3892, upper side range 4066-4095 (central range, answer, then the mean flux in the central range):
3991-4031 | -0.071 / 15.1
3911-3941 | 0.041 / 13.2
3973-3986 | 0.008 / 13.9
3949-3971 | 0.155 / 12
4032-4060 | -0.044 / 14.9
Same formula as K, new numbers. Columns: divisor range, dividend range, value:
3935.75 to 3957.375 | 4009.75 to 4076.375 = 1.09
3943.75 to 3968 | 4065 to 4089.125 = 1.15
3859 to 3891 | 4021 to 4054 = 1.20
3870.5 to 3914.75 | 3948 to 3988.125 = 0.97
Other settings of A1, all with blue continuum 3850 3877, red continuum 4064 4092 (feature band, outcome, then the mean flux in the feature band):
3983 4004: -0.03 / 15.1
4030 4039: -0.03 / 15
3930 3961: 0.12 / 13.2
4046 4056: -0.02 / 14.9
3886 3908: 0.15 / 12.9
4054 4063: -0.03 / 14.9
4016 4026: -0.05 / 15.2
